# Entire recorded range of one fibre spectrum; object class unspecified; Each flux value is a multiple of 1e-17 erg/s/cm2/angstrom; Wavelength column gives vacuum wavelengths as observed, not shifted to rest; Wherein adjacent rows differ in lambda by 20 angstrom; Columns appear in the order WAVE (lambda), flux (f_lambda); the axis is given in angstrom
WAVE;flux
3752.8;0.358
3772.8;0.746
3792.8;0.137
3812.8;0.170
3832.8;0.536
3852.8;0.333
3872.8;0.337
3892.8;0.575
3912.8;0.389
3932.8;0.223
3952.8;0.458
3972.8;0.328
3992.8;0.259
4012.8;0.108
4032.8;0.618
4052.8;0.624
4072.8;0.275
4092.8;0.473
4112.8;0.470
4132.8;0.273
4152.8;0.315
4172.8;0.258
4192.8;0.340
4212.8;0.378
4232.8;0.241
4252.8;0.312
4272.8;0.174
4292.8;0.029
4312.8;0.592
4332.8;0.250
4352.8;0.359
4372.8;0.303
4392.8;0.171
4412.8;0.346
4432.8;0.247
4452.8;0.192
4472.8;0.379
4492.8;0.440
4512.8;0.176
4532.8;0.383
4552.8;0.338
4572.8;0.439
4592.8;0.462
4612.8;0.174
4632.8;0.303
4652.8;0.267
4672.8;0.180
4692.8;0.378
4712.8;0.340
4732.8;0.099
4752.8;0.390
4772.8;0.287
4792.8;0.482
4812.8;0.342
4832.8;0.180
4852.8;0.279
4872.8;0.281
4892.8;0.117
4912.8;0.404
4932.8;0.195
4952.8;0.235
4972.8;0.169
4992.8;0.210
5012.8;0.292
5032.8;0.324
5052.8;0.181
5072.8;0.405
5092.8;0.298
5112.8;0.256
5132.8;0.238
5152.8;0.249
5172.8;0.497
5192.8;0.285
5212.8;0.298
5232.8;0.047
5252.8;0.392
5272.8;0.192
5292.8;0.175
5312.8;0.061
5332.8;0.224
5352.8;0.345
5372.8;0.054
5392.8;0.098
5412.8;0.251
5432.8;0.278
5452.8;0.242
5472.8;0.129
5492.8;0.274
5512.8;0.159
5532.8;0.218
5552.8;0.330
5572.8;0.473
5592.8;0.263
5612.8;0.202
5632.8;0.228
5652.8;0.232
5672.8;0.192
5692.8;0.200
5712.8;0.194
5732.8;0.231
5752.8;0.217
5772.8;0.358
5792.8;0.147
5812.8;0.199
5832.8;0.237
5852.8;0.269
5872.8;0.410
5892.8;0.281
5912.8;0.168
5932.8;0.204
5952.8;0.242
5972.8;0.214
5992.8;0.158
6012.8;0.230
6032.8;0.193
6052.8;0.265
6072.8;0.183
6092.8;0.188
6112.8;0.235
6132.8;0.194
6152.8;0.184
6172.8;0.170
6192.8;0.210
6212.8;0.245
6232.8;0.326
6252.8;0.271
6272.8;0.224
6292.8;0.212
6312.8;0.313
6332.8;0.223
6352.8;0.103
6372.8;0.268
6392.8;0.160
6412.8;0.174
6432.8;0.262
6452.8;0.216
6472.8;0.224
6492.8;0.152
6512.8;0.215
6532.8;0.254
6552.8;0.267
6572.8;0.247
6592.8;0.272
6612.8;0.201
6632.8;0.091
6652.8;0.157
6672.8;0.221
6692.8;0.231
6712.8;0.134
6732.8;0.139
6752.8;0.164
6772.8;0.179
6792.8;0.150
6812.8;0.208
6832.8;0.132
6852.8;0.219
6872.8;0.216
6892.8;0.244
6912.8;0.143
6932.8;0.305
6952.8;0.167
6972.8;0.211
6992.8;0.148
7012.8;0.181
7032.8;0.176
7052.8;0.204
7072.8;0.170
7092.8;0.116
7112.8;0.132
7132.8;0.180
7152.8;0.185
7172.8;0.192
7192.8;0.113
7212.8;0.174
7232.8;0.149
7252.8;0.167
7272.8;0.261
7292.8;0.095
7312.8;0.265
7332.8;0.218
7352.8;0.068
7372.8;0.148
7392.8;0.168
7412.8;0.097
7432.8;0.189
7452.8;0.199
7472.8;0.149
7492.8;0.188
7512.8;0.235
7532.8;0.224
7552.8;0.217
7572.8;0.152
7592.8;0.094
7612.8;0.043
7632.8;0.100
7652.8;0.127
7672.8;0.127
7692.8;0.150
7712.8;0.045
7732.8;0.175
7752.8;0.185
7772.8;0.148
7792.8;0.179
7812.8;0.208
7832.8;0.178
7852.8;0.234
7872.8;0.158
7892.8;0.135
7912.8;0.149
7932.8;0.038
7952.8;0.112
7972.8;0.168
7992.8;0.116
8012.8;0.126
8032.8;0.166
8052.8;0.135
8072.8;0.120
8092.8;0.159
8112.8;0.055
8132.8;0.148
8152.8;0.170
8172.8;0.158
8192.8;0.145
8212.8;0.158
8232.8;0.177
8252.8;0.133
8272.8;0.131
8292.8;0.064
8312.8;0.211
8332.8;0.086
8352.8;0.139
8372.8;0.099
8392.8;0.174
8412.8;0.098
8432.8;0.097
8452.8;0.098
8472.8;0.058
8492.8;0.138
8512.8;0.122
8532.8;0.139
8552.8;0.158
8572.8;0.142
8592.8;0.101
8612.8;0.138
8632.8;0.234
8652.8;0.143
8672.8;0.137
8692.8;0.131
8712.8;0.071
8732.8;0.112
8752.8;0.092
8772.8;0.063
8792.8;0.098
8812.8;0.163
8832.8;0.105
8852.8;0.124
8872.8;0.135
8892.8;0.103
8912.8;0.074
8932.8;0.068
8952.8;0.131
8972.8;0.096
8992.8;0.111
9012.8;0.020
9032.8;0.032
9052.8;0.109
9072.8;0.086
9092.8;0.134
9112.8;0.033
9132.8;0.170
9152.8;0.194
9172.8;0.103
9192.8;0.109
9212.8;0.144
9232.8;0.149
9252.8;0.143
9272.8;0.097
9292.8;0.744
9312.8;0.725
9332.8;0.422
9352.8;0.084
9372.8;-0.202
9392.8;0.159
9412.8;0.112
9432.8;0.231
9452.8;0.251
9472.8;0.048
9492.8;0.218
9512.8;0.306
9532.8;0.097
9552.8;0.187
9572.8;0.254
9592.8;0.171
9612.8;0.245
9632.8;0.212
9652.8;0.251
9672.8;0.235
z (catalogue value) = 1.49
